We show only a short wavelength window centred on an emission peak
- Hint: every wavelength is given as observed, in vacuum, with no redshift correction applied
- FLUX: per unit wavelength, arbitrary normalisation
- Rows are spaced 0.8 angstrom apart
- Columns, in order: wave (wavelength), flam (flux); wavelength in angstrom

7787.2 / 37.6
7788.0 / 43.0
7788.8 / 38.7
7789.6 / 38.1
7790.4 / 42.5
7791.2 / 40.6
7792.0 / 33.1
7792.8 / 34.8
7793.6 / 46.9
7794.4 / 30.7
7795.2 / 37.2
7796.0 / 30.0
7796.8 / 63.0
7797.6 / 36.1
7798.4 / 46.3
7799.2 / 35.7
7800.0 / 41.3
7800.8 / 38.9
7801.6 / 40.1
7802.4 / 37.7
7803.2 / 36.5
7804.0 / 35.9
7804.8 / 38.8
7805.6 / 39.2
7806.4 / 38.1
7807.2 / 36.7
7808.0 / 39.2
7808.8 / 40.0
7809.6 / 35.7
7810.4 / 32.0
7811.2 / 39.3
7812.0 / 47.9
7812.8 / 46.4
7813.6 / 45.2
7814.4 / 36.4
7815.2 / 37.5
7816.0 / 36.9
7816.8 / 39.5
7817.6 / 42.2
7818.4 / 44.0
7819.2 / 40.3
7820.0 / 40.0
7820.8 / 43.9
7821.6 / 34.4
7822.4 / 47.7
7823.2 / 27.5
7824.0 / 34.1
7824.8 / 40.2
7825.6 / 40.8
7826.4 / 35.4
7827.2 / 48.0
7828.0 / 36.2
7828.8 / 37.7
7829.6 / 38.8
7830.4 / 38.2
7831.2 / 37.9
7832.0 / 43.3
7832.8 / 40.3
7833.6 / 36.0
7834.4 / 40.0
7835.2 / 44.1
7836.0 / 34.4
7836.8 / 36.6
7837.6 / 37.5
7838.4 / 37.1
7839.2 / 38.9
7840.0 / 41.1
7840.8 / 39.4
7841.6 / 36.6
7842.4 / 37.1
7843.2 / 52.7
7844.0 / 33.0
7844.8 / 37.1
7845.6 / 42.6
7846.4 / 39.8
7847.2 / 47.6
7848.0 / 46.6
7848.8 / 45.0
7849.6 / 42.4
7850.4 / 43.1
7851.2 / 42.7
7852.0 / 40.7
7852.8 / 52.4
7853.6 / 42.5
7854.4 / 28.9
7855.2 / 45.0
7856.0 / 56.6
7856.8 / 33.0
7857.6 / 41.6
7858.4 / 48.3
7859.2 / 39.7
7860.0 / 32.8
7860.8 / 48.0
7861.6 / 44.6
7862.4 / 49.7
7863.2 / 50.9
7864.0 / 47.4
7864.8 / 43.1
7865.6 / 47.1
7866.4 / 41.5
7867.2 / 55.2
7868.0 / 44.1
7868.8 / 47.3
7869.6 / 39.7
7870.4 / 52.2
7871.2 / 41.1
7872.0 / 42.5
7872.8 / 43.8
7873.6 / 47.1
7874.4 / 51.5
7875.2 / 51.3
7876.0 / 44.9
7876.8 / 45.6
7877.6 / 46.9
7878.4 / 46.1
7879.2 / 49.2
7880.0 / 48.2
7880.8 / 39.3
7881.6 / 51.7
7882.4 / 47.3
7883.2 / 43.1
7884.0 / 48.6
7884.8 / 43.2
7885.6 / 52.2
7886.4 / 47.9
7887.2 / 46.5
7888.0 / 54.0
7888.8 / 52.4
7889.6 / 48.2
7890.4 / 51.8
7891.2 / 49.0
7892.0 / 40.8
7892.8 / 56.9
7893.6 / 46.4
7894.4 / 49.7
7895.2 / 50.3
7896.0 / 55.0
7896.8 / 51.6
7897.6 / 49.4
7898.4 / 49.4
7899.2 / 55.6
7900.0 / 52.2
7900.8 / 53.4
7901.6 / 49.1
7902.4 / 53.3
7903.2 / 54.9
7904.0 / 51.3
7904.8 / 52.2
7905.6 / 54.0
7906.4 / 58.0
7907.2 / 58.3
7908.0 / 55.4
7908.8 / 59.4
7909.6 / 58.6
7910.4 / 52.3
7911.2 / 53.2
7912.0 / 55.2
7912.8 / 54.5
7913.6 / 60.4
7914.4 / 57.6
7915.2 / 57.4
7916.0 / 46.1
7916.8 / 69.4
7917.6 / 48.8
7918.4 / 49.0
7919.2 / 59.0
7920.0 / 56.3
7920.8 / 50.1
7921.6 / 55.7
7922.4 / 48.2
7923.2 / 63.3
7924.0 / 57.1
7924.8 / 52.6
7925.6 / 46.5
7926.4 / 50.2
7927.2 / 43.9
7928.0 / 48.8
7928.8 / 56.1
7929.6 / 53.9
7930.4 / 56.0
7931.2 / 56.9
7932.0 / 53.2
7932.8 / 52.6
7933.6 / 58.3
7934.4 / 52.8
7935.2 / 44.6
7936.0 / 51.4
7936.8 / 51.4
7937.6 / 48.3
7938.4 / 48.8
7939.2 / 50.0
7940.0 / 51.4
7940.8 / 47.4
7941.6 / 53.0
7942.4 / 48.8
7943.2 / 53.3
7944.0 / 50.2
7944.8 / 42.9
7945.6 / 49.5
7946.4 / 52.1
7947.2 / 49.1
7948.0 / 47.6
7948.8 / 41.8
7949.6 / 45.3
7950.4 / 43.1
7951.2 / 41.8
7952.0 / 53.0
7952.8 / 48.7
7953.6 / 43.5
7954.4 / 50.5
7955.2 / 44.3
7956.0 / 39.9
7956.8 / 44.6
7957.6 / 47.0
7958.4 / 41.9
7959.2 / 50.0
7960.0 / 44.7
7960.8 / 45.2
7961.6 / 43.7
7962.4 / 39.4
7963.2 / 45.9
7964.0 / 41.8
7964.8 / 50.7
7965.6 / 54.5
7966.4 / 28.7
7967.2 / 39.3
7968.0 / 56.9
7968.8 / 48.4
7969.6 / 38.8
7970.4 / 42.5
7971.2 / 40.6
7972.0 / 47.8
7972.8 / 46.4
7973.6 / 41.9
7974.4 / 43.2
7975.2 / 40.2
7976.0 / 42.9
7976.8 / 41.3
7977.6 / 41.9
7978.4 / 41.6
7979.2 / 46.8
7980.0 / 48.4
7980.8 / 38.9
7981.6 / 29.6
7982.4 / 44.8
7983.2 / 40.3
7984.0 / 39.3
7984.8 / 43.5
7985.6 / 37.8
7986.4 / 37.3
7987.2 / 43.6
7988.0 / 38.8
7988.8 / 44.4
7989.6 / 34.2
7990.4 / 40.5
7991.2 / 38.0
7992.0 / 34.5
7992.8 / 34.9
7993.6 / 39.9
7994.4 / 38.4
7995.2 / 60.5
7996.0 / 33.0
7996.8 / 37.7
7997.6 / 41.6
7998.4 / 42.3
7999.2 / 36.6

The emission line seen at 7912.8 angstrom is Mg II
